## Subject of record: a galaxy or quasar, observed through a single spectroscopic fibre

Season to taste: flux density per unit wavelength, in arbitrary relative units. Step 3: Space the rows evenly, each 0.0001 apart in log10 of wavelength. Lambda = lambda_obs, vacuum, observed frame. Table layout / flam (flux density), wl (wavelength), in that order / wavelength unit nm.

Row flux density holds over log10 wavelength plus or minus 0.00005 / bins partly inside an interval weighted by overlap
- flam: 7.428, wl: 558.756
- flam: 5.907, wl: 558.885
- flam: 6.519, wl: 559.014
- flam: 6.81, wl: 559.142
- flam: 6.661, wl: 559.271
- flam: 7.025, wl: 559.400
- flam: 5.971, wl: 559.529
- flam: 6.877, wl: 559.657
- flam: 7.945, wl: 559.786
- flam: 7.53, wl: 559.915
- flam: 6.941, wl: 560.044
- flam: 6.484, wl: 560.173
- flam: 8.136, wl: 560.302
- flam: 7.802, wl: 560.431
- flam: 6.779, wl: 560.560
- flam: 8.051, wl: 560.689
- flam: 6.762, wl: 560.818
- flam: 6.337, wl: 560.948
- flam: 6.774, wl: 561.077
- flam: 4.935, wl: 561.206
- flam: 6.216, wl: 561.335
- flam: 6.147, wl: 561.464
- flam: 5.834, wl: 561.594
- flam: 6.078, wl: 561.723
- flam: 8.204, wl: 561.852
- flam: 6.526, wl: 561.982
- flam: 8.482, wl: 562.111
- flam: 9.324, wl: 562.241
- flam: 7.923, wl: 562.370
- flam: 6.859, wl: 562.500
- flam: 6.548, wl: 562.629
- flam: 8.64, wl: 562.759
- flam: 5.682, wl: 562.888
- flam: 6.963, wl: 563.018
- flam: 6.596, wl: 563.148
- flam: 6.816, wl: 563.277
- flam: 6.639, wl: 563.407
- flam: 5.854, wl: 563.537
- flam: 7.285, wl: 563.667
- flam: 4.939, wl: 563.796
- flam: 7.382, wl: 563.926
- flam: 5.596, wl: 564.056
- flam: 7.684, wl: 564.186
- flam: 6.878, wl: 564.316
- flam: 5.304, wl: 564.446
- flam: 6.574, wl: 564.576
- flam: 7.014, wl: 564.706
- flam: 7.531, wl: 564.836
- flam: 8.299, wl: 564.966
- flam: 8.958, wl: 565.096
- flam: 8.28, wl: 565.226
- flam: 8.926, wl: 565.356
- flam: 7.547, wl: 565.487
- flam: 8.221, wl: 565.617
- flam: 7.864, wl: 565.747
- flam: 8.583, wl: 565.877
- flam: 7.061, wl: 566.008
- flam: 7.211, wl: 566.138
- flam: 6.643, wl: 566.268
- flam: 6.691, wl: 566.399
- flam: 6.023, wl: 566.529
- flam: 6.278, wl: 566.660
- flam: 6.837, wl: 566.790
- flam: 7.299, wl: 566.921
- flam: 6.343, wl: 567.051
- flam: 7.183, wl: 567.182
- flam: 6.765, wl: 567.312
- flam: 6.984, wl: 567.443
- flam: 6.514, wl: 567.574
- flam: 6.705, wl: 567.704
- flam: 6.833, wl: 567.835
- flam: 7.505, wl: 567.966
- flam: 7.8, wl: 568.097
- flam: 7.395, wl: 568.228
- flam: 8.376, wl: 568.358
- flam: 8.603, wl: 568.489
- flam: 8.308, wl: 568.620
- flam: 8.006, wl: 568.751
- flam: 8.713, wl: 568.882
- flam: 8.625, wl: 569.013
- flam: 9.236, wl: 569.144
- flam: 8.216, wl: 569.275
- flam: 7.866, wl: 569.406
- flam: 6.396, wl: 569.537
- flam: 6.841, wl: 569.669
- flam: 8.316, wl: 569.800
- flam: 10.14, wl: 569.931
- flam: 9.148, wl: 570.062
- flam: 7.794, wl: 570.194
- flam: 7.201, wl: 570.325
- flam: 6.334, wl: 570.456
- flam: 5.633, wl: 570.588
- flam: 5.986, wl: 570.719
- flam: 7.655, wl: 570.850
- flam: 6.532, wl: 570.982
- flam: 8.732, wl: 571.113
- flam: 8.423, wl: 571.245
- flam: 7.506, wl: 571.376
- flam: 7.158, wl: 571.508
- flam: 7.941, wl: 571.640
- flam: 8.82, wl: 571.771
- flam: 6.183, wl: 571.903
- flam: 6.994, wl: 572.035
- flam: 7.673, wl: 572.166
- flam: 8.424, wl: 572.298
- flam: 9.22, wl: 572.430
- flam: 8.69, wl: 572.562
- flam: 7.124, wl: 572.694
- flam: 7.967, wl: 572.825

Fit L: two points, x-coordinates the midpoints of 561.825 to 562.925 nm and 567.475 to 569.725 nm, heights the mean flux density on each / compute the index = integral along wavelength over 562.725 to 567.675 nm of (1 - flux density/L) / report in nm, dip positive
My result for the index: 0.41 nm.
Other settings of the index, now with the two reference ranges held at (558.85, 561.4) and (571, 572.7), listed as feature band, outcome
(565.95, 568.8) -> 0.13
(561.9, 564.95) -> 0.08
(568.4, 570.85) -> -0.05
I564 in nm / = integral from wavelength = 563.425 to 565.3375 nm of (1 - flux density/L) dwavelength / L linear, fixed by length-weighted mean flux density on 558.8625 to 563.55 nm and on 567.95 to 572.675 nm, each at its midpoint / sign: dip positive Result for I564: 0.06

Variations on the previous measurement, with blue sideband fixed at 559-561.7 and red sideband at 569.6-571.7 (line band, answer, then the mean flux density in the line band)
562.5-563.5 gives 0.02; 6.81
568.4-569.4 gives -0.14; 8.49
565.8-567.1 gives 0.06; 6.91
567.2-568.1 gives 0.05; 6.97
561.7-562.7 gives -0.09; 7.56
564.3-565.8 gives -0.10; 7.64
